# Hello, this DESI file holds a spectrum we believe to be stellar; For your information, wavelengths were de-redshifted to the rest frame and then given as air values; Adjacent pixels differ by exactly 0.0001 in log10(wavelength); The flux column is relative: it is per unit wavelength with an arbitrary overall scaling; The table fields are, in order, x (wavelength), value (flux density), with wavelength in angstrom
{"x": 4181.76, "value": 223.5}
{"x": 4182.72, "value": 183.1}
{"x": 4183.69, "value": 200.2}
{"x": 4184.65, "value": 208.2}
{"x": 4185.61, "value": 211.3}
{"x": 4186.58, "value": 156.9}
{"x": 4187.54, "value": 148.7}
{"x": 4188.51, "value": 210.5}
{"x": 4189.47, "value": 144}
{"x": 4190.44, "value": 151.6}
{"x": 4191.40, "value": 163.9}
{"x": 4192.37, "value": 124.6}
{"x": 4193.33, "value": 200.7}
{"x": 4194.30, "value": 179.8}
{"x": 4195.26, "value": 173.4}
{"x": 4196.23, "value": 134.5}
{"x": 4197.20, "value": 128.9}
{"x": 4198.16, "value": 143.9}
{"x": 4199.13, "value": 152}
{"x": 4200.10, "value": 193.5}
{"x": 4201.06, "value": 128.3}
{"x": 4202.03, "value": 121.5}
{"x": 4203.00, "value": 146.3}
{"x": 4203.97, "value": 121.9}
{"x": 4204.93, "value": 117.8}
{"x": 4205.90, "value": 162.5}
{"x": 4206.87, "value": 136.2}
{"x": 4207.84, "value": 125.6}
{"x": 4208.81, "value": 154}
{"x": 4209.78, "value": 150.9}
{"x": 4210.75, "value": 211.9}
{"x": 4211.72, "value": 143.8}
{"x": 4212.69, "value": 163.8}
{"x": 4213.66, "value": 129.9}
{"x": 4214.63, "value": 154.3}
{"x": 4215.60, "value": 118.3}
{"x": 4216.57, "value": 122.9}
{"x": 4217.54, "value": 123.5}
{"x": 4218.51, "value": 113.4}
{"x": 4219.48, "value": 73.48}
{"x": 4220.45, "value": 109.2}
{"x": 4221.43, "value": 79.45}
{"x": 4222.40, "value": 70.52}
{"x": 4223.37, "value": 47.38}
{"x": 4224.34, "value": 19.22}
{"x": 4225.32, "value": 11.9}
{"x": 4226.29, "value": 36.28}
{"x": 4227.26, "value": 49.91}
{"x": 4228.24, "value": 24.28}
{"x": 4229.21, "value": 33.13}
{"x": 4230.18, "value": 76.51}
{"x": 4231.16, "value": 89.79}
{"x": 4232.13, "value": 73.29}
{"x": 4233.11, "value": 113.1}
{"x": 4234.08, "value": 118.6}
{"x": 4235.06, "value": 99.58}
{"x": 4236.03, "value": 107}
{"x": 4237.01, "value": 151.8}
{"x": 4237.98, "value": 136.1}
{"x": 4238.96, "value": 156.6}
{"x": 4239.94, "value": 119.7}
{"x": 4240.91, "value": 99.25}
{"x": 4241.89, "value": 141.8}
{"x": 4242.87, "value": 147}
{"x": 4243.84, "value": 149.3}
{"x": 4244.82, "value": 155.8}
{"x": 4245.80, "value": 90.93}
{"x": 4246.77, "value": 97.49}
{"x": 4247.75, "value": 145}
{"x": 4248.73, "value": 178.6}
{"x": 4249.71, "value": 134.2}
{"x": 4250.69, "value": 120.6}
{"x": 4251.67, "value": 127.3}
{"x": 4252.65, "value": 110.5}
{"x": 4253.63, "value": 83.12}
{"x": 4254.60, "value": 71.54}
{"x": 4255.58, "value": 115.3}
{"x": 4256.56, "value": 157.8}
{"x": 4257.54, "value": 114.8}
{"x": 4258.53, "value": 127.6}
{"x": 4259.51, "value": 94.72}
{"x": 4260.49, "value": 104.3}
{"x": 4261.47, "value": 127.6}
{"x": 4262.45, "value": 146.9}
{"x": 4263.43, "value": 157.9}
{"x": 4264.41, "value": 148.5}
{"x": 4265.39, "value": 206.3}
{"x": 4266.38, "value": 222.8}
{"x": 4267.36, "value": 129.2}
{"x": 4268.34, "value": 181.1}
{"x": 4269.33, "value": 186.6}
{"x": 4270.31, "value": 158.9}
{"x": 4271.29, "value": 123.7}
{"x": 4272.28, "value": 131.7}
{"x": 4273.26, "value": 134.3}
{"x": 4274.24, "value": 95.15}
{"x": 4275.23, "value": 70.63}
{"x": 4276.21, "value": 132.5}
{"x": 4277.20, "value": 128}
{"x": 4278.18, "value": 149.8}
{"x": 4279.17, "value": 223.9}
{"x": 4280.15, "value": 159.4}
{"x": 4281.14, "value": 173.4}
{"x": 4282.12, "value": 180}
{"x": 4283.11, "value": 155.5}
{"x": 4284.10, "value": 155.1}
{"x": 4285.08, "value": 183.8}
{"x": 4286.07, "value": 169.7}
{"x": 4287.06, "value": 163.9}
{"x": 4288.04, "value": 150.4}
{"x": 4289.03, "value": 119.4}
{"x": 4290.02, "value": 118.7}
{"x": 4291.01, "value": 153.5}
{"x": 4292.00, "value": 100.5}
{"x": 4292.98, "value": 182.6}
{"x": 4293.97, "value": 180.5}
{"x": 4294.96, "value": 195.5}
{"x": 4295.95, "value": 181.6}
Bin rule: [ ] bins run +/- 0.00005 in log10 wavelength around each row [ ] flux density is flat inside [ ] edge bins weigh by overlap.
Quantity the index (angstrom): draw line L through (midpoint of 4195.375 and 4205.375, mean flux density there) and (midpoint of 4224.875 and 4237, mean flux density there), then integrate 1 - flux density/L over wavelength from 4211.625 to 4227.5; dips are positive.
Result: 1.61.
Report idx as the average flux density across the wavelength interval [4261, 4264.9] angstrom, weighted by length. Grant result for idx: 146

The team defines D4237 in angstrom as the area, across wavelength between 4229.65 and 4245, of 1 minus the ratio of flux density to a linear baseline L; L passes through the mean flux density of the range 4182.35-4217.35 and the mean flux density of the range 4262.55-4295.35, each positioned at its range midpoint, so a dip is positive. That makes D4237 3.5 angstrom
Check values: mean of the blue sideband 156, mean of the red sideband 155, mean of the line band 120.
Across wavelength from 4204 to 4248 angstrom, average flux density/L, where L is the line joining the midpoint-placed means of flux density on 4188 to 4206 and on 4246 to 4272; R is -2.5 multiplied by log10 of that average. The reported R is 0.30 mag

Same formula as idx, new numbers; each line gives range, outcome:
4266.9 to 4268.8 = 155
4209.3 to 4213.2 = 167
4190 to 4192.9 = 148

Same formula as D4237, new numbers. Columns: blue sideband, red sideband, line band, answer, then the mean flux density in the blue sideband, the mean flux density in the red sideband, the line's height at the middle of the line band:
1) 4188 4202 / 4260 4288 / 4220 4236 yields 9.15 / 158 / 154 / 156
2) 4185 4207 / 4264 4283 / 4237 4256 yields 3.53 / 155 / 155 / 155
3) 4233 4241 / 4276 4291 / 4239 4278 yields 1.82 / 124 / 158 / 140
